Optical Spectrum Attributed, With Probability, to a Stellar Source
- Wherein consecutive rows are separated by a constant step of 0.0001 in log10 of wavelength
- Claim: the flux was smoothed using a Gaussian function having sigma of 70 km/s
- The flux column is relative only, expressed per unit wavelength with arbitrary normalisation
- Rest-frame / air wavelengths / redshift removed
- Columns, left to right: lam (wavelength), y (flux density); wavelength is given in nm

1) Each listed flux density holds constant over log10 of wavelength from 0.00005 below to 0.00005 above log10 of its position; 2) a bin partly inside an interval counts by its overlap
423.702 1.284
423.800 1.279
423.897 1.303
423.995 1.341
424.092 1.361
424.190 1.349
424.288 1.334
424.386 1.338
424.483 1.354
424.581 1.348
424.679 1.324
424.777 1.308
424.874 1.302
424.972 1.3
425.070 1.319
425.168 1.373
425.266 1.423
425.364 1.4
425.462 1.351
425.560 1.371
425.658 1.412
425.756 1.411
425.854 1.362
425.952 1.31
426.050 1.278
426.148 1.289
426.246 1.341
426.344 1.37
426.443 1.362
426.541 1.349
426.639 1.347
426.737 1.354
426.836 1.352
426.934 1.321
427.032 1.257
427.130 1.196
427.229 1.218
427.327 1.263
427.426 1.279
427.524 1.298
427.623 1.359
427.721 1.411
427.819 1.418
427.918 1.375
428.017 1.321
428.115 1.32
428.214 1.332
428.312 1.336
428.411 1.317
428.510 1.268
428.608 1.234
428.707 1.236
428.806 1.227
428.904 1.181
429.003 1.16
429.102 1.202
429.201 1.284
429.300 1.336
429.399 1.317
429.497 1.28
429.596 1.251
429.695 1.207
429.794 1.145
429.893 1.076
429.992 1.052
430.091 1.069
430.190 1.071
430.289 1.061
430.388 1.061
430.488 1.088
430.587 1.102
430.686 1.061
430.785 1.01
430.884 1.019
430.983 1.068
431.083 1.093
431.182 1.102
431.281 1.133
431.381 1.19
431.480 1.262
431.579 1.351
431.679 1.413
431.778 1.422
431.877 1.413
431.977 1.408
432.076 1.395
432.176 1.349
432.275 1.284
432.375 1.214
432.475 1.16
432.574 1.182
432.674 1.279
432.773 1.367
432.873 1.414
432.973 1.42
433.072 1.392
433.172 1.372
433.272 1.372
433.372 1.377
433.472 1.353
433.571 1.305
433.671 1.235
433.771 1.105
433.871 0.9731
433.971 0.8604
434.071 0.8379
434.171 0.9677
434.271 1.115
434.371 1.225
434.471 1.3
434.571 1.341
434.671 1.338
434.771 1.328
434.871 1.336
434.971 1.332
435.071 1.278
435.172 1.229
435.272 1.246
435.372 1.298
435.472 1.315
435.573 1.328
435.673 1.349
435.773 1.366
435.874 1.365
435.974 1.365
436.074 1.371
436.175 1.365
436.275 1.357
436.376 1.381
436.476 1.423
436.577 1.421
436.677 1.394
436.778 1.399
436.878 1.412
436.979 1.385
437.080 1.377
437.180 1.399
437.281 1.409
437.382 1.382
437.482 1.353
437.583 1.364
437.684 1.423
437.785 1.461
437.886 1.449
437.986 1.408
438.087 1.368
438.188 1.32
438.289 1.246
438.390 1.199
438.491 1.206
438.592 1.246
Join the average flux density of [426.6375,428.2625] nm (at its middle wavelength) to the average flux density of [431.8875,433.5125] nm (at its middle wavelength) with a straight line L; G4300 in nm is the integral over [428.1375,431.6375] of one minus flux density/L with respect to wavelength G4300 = 0.39 nm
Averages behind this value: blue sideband 1.32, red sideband 1.33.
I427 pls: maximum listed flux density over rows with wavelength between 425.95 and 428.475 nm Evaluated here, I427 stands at 1.418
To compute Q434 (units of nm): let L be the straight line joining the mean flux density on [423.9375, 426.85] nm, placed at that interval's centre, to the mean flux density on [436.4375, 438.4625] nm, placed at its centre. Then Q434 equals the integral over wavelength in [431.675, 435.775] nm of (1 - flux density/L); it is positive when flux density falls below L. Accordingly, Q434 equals 0.28 nm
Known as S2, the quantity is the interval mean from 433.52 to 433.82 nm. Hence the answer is 1.22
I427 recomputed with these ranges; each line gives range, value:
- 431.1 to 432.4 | 1.422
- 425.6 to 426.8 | 1.412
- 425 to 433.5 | 1.423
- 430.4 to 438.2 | 1.461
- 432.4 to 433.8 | 1.42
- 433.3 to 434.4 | 1.377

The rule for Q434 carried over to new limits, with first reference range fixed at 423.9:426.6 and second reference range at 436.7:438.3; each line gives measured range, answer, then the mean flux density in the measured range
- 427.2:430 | 0.18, 1.27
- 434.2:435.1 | 0.06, 1.28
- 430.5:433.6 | 0.24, 1.27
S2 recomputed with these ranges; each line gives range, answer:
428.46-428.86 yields 1.24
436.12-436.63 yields 1.39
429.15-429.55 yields 1.3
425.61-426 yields 1.37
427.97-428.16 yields 1.32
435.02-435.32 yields 1.25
